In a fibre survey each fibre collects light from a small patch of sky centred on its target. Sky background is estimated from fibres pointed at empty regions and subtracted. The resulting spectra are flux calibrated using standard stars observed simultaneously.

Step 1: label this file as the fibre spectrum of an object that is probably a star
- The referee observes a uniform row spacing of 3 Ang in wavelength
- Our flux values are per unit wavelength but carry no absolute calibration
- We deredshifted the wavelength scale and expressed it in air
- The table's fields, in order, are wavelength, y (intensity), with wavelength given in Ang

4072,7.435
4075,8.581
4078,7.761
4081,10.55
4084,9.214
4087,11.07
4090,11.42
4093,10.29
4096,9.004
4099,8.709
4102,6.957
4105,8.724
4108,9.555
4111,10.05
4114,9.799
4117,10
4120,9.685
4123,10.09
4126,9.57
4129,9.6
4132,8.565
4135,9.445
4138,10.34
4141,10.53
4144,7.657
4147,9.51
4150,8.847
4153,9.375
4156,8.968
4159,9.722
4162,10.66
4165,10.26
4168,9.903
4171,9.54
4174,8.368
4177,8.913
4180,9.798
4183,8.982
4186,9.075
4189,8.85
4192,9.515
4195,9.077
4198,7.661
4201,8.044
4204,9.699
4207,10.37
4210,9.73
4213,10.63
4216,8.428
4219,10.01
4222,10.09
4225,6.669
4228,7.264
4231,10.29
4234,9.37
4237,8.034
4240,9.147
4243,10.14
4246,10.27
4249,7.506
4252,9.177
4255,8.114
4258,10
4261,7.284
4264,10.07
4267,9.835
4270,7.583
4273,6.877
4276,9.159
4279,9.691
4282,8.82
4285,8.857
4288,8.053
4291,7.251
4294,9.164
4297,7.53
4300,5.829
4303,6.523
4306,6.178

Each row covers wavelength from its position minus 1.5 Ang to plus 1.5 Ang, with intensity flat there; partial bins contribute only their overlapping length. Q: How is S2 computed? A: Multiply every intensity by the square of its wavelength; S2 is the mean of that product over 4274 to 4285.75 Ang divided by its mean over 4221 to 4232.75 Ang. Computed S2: 1.09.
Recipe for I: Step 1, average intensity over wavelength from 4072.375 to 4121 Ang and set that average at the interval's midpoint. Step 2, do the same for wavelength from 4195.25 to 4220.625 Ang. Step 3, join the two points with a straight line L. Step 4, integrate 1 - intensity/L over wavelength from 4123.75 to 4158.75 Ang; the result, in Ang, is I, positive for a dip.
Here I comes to 0.12 Ang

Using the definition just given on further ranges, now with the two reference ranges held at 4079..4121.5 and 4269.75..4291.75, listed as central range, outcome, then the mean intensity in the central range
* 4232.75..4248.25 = -1.18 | 9.3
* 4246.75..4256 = 0.14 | 8.44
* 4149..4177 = -0.95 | 9.5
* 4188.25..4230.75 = -0.88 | 9.04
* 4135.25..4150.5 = -0.15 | 9.42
